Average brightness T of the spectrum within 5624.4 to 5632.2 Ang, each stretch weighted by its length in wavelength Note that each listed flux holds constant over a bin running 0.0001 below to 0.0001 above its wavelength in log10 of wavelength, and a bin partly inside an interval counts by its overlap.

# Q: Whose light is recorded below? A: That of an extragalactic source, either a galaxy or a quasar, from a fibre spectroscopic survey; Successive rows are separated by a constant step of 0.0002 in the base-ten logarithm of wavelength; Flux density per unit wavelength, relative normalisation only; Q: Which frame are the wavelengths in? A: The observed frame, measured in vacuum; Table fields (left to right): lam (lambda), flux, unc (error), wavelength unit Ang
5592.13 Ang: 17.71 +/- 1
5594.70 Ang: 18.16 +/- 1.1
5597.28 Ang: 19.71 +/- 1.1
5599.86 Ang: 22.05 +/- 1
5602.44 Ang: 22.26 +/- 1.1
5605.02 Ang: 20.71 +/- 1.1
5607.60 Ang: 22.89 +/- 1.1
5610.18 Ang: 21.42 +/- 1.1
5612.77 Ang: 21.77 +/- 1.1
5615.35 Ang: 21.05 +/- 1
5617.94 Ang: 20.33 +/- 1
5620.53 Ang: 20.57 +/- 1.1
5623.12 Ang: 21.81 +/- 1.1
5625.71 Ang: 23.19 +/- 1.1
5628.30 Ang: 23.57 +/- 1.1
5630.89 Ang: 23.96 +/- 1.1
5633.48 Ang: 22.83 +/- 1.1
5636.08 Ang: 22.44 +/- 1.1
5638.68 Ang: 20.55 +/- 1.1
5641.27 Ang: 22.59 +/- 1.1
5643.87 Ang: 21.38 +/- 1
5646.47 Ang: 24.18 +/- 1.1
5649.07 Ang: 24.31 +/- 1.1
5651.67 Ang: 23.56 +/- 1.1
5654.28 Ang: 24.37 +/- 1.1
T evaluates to 23.6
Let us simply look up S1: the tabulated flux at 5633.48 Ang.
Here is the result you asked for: 22.83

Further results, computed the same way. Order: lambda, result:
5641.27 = 22.59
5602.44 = 22.26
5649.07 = 24.31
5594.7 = 18.16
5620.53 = 20.57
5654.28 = 24.37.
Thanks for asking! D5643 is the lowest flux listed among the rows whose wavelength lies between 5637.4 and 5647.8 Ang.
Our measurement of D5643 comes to 20.55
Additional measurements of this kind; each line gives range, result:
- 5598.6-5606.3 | 20.71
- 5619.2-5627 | 20.57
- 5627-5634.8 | 22.83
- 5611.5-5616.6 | 21.05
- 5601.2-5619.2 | 20.33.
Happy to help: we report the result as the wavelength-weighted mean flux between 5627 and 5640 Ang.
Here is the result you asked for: 22.7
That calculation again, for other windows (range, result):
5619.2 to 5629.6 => 22.3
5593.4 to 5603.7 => 20.5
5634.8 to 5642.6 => 21.9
